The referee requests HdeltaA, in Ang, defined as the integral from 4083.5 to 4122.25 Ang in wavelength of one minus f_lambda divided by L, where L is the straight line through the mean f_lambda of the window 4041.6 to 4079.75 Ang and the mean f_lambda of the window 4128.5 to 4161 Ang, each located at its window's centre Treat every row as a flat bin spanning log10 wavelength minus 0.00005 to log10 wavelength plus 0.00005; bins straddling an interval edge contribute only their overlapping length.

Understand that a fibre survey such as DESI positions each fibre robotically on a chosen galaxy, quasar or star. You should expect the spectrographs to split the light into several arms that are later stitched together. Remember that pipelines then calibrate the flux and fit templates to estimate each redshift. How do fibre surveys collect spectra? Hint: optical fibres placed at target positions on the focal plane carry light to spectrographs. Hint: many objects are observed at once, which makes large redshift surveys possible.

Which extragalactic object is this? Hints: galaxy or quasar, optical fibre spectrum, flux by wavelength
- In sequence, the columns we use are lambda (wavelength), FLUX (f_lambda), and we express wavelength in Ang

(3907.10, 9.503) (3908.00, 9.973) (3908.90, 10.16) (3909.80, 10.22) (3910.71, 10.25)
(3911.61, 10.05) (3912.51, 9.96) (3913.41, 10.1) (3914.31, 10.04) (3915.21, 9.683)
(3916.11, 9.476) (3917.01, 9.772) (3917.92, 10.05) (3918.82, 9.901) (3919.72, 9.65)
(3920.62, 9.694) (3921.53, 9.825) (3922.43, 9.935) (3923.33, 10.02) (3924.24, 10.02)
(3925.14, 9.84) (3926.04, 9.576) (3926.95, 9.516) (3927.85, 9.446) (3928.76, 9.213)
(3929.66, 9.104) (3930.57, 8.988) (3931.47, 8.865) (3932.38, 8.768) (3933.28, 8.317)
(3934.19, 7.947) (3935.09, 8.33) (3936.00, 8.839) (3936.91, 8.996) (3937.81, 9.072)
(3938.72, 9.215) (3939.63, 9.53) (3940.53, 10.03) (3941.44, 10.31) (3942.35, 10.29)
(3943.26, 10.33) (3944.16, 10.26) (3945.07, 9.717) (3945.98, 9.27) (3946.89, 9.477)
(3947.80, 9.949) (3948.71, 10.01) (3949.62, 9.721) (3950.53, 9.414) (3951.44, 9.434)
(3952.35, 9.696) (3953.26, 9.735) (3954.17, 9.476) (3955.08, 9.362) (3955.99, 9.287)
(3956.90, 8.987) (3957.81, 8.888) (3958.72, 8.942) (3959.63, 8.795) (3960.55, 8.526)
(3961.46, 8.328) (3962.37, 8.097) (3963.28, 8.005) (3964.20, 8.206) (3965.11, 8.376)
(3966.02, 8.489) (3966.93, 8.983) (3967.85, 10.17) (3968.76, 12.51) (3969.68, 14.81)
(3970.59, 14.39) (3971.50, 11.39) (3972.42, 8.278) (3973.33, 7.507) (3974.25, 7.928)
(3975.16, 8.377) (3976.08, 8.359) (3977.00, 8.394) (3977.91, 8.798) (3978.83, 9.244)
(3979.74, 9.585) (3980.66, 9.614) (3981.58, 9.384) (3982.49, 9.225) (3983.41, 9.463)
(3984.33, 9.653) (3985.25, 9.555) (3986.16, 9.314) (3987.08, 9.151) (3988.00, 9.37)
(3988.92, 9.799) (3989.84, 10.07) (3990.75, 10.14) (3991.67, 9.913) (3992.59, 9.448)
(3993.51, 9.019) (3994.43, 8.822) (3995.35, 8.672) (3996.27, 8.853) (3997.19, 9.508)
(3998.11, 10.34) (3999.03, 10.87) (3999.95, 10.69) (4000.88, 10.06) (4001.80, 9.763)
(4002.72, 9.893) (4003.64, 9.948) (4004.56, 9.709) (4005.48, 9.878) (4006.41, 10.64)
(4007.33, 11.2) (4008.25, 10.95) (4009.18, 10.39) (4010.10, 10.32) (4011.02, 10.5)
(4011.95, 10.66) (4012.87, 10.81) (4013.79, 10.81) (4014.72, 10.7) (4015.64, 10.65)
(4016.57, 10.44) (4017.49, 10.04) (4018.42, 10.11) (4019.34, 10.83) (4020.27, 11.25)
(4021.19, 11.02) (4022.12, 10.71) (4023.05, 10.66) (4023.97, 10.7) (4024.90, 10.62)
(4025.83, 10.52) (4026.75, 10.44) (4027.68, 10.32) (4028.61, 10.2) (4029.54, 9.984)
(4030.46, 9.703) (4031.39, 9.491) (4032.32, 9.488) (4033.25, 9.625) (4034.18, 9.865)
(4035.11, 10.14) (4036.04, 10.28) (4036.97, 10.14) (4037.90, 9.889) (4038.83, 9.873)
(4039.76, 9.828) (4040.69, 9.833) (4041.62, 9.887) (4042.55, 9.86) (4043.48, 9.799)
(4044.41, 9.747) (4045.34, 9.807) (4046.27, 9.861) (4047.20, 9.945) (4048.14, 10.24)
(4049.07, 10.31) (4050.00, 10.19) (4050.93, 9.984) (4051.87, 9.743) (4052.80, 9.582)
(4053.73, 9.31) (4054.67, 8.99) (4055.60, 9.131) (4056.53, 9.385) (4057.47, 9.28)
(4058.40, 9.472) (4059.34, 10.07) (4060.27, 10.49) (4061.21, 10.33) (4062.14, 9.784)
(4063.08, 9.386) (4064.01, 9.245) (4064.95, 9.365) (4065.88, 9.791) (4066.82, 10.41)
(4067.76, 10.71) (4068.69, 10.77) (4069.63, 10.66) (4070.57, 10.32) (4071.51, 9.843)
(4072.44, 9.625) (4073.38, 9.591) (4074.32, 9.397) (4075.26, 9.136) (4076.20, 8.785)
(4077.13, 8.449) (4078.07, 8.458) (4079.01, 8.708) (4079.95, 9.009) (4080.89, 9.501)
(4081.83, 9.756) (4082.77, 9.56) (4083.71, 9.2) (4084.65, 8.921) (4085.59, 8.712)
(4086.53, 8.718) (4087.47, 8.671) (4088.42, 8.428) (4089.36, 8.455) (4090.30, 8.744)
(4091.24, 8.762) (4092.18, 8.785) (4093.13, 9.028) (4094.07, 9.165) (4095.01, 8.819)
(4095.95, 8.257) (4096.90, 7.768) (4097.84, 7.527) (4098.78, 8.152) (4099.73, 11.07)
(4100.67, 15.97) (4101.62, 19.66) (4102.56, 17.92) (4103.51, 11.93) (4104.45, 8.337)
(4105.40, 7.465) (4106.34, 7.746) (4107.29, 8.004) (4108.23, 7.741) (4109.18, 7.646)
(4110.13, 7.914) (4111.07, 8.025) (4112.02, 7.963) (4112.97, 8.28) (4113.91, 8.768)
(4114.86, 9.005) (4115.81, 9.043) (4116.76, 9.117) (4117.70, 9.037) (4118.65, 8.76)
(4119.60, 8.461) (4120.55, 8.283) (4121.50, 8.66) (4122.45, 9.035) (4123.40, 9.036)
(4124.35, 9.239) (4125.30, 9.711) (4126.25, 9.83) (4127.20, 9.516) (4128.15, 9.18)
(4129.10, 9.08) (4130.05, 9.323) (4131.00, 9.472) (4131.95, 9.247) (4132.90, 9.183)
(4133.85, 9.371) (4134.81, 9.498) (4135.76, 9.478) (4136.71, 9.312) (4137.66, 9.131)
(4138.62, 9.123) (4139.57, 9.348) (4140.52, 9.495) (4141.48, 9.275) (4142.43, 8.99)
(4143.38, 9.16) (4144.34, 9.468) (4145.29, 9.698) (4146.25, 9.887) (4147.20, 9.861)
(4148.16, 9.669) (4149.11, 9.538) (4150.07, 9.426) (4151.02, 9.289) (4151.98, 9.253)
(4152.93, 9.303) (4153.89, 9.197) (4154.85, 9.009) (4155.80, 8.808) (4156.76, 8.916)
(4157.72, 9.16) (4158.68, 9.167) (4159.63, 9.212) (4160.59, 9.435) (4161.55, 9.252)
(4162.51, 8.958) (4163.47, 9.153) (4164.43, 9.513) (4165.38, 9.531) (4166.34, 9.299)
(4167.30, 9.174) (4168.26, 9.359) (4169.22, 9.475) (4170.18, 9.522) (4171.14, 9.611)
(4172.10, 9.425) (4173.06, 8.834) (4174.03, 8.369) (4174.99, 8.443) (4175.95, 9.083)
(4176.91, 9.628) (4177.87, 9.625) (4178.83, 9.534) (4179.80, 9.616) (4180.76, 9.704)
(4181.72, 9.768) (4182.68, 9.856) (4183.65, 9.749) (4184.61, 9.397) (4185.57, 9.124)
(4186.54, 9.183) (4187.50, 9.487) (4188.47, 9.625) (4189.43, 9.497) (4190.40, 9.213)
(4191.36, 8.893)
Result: 0.9 Ang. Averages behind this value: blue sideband 9.7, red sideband 9.32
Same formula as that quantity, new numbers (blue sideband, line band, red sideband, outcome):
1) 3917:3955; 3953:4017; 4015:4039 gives 1.5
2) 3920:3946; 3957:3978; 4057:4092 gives 0.2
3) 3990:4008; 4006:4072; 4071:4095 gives -4.6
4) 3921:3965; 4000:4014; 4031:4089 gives -1.3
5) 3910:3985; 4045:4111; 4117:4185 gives -1.8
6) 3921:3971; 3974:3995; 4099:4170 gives 0.6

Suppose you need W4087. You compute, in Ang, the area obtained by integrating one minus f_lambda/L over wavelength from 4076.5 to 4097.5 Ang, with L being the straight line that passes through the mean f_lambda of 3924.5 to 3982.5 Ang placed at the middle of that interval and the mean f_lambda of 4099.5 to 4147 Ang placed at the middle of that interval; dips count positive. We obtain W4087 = 1.6 Ang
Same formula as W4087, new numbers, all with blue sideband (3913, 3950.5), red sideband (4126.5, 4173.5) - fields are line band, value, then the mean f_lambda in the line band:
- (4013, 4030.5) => -2.0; 10.5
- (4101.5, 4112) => -0.5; 9.8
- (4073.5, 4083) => 0.3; 9.08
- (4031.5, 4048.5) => -0.8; 9.88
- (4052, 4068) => -0.5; 9.68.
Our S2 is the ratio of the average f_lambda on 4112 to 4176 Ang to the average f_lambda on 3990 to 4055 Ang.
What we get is 0.9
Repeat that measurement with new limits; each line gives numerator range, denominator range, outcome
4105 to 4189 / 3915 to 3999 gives 0.97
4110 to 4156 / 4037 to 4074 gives 0.93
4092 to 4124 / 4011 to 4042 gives 0.92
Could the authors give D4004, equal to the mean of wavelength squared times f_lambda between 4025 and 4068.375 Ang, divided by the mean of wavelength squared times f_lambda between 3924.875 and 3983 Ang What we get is 1.10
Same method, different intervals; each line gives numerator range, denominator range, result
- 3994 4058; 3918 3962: 1.12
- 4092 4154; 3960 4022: 1.02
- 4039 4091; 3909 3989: 1.07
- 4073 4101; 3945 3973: 1.01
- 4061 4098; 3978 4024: 0.95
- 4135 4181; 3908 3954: 1.08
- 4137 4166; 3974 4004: 1.07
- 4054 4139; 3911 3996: 1.07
